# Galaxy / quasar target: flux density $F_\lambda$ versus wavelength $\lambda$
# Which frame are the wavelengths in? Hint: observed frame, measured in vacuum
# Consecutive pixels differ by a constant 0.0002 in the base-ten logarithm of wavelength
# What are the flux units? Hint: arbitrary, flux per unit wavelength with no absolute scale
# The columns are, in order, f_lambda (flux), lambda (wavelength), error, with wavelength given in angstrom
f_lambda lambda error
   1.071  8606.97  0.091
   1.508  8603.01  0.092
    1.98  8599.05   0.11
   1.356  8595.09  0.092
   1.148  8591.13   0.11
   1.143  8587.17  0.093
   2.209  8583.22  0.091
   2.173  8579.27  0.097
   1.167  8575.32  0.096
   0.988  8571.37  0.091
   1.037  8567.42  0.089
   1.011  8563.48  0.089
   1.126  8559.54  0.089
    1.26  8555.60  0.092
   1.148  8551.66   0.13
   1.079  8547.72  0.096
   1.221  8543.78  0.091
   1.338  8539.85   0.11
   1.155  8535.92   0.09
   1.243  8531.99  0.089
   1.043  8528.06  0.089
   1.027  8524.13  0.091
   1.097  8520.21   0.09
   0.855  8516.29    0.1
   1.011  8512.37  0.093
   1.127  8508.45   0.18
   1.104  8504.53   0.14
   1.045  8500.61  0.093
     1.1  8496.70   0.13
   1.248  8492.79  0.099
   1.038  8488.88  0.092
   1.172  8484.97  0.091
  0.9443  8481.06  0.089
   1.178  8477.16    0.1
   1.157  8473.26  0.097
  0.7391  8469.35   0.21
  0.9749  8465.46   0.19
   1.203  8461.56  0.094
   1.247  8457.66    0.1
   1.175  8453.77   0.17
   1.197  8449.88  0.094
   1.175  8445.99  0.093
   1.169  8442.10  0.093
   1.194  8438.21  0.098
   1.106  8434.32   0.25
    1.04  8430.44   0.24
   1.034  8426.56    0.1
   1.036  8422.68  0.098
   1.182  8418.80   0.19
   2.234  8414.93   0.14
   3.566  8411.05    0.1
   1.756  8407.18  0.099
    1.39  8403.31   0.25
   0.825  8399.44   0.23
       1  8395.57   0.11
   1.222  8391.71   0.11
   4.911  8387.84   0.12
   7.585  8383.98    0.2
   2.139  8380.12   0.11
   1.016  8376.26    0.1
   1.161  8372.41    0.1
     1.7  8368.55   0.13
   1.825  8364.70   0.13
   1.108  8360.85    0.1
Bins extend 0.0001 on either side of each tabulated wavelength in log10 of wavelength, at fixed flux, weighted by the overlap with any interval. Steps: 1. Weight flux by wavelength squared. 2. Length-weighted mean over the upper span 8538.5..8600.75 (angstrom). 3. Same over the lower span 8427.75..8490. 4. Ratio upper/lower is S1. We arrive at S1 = 1.2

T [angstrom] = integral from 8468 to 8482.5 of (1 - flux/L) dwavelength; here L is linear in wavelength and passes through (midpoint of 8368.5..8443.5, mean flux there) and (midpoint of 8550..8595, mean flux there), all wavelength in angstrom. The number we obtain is 5.7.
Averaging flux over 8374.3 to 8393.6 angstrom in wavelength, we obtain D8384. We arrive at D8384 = 3.38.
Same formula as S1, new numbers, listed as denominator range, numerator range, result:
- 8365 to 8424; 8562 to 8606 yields 0.68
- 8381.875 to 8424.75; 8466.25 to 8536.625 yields 0.45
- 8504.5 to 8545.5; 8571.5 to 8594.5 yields 1.38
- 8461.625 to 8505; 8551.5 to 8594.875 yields 1.26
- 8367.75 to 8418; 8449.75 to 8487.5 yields 0.48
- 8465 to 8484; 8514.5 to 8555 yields 1.13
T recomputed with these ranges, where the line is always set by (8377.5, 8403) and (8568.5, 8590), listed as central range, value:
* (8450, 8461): 5.3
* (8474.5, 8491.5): 8.4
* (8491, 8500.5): 4.2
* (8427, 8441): 7.8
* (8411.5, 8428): 6.5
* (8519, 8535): 6.5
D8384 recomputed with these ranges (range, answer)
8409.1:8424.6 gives 2.01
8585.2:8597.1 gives 1.22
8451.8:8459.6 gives 1.21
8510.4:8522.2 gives 0.989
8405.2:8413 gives 2.65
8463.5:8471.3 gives 0.858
